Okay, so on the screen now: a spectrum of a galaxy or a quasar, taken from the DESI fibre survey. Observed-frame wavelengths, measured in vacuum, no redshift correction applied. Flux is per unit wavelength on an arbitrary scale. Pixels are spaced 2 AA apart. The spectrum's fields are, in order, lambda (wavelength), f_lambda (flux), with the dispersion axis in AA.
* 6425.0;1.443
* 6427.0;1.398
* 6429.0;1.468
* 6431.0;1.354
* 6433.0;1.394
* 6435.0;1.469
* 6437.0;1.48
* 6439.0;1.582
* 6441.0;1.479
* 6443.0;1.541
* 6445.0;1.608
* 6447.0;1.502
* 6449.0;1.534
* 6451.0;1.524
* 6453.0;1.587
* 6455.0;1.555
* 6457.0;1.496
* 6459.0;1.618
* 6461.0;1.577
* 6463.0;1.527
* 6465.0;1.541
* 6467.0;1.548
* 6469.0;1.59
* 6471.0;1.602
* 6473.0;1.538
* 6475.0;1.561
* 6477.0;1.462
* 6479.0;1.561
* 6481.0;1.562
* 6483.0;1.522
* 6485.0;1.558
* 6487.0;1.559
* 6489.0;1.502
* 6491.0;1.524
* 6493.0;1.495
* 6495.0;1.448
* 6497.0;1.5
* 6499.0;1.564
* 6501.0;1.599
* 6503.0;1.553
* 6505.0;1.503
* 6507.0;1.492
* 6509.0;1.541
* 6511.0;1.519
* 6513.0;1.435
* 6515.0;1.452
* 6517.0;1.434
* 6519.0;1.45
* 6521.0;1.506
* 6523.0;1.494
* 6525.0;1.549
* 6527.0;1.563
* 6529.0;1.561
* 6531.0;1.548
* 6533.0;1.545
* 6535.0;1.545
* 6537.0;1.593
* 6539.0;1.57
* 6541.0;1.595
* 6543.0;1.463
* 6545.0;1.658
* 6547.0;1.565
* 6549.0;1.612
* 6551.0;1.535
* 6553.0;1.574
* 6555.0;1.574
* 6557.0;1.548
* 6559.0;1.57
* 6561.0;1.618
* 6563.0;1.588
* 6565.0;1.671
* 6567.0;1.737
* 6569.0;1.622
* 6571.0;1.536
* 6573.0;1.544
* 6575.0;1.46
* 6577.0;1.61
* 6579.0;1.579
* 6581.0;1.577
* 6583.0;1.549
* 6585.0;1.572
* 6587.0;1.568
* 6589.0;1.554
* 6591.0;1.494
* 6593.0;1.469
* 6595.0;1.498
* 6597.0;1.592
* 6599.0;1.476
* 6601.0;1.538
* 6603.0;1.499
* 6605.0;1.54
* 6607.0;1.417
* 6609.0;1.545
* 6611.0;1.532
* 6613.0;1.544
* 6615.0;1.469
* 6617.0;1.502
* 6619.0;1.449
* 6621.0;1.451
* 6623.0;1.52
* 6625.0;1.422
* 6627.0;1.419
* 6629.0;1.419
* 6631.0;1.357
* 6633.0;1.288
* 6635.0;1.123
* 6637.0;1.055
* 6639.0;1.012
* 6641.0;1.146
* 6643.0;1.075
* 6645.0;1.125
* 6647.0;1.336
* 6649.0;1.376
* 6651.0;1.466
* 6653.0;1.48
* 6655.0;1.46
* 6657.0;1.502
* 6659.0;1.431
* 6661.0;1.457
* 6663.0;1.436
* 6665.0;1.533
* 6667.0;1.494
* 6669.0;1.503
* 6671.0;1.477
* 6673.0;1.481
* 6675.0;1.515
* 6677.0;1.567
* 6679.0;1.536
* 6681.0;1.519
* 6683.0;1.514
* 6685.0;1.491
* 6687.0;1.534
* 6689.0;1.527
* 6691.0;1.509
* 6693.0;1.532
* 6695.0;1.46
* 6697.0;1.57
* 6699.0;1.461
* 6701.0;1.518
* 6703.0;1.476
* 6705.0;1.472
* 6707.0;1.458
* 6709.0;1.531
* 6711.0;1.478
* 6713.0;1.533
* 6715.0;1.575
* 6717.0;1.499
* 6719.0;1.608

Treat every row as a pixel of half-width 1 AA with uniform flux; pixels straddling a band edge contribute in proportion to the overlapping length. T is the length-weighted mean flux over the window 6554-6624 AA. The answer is 1.54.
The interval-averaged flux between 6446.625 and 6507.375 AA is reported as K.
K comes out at 1.54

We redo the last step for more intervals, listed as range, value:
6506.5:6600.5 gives 1.55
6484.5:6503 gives 1.53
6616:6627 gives 1.46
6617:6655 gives 1.32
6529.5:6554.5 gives 1.57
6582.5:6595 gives 1.53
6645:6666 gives 1.43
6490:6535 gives 1.51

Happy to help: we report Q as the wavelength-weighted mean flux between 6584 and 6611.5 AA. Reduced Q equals 1.52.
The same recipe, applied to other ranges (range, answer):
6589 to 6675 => 1.42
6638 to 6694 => 1.43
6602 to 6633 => 1.47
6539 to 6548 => 1.57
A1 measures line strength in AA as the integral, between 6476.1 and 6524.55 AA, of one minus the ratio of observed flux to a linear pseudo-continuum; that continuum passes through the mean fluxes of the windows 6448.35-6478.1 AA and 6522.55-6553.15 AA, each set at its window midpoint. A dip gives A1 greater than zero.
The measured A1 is 1.4 AA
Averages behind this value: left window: 1.55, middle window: 1.51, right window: 1.56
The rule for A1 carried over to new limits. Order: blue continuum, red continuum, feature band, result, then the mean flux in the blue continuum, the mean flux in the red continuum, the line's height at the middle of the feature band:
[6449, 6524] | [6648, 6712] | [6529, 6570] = -1.90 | 1.53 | 1.49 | 1.52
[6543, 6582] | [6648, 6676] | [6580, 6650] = 5.17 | 1.59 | 1.47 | 1.53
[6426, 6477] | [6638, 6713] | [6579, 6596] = -0.71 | 1.52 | 1.45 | 1.48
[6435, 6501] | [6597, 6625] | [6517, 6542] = -0.28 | 1.54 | 1.5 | 1.52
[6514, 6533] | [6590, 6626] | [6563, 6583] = -1.18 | 1.51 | 1.5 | 1.5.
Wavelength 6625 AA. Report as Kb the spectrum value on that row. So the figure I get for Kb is 1.422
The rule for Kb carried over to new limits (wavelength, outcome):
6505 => 1.503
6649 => 1.376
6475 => 1.561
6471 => 1.602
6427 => 1.398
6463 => 1.527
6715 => 1.575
